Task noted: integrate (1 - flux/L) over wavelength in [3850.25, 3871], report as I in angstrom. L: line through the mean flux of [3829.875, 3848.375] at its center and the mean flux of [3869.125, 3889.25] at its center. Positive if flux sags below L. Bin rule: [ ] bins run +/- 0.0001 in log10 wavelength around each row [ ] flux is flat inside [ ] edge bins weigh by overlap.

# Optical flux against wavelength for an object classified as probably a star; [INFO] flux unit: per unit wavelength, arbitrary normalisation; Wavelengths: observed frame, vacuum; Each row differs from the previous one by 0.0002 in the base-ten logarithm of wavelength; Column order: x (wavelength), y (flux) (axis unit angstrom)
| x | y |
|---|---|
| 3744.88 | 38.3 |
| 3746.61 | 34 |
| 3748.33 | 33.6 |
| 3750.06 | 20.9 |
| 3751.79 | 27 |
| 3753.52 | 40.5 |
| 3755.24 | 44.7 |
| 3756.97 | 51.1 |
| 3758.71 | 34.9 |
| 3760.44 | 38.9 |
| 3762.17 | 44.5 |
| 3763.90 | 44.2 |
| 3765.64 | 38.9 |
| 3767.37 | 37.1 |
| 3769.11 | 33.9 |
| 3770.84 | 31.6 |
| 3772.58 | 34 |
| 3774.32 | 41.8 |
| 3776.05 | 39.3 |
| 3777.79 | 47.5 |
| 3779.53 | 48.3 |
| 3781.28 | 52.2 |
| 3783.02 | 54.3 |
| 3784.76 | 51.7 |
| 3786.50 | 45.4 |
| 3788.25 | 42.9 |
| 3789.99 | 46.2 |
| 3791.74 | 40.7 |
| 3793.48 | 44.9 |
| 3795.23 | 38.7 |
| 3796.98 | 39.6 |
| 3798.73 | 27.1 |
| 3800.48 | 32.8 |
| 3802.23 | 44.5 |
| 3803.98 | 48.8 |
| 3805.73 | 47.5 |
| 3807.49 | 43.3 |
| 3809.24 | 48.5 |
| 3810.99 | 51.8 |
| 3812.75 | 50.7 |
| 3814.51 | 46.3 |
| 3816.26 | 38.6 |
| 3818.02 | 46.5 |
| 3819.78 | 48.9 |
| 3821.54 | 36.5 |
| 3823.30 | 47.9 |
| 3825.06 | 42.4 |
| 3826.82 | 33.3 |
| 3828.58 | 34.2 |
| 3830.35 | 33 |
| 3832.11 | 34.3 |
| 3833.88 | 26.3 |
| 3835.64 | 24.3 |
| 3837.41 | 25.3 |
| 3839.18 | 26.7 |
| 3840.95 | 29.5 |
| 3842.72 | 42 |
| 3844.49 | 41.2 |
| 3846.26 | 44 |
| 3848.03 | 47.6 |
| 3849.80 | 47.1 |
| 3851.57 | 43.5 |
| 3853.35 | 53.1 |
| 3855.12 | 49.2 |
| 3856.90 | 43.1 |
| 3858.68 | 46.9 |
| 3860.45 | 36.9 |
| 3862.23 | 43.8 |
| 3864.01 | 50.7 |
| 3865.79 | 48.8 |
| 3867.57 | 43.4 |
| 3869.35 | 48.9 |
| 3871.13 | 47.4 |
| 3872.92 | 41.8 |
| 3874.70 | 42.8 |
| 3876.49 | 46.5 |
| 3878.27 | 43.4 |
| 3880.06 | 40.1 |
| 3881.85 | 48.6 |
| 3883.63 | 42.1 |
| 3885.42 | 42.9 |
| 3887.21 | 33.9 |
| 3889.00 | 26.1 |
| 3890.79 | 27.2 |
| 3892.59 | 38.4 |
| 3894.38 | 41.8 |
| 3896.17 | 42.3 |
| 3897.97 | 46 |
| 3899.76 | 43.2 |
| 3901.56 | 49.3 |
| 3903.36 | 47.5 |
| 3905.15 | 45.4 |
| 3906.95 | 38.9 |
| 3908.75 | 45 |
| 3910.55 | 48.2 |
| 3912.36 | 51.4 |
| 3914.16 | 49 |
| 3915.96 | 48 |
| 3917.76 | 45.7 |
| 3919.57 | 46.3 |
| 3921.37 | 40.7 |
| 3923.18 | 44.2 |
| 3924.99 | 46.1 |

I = -4.3 angstrom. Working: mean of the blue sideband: 33.7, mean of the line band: 46.3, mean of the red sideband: 42.3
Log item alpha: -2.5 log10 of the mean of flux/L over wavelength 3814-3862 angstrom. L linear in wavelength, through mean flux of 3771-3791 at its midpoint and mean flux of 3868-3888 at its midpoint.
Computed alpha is 0.12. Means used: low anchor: 45.2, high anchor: 43.5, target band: 39.6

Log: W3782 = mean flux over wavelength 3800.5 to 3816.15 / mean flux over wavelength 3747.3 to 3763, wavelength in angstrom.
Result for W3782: 1.24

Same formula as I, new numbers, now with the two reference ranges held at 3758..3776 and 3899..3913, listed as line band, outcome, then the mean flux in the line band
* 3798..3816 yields -1.64 angstrom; 44.1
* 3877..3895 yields 2.52 angstrom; 38.6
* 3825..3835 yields 2.08 angstrom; 33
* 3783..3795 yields -1.92 angstrom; 45.6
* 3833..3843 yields 3.30 angstrom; 28.2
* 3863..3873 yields -0.77 angstrom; 47.2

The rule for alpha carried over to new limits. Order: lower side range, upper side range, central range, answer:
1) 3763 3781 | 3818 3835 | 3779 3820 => -0.16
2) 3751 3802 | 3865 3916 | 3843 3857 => -0.09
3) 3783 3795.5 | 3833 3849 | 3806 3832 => -0.10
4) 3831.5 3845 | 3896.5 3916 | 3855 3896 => -0.09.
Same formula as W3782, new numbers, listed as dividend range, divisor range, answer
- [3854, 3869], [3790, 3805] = 1.14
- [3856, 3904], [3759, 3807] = 1.02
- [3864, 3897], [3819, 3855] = 1.09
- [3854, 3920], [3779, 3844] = 1.07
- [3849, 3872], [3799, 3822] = 1.04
